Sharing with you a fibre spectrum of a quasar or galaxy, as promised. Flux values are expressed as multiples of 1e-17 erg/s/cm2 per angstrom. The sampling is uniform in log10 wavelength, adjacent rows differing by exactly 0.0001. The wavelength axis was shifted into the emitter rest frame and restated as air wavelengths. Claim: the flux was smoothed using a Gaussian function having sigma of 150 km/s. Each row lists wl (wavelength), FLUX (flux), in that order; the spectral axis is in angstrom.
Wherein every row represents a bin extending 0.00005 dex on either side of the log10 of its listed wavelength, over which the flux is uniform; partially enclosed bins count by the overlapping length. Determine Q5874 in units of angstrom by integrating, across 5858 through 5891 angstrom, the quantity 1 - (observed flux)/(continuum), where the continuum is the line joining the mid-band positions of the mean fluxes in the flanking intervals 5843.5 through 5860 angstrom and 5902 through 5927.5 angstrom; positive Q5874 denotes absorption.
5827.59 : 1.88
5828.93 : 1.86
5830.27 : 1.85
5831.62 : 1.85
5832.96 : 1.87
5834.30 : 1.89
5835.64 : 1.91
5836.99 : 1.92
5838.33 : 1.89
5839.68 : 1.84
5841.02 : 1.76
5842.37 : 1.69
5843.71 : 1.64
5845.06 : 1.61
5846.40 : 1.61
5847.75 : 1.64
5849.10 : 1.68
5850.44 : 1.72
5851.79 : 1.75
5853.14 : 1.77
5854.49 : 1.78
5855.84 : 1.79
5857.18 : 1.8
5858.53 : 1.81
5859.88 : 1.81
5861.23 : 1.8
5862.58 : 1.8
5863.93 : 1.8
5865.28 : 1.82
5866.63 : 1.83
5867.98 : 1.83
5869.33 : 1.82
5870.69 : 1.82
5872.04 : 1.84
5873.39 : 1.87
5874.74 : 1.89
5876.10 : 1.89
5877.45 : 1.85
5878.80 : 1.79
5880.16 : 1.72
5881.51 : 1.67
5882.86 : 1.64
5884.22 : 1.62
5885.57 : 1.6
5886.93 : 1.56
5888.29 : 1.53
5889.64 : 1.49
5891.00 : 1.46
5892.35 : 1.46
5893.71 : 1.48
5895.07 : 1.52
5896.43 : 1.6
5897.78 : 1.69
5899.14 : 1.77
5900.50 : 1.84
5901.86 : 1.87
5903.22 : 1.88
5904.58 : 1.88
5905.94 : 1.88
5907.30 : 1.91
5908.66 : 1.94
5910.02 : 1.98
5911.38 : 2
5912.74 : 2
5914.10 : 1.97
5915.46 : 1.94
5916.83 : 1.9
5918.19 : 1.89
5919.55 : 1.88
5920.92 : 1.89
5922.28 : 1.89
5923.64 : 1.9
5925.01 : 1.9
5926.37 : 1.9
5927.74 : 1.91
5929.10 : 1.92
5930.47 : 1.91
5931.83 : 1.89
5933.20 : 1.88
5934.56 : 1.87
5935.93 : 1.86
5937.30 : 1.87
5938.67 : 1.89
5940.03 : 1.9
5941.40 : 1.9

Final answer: 0.8 angstrom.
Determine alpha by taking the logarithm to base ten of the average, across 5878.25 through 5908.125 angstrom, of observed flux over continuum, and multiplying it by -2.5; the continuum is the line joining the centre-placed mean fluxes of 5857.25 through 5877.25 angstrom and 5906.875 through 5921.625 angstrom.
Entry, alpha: 0.130 mag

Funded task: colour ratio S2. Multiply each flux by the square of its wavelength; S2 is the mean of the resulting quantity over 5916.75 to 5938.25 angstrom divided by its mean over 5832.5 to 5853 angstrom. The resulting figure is 1.11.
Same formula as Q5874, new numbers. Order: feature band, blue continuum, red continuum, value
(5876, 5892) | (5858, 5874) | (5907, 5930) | 1.9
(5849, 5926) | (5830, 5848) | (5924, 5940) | 2.3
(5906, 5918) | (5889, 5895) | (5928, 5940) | -2.0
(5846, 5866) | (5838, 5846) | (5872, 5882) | 0.0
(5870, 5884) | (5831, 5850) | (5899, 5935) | 0.3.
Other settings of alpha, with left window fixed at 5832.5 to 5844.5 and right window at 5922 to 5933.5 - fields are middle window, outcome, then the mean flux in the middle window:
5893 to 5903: 0.113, 1.69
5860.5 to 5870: 0.018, 1.81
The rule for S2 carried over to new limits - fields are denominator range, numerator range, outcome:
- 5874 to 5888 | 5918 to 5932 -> 1.12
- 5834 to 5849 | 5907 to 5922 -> 1.13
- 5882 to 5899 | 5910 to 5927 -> 1.24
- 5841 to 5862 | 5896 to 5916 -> 1.11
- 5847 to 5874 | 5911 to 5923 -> 1.10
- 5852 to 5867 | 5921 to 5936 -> 1.08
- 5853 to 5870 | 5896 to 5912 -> 1.04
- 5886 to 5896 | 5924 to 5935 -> 1.28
